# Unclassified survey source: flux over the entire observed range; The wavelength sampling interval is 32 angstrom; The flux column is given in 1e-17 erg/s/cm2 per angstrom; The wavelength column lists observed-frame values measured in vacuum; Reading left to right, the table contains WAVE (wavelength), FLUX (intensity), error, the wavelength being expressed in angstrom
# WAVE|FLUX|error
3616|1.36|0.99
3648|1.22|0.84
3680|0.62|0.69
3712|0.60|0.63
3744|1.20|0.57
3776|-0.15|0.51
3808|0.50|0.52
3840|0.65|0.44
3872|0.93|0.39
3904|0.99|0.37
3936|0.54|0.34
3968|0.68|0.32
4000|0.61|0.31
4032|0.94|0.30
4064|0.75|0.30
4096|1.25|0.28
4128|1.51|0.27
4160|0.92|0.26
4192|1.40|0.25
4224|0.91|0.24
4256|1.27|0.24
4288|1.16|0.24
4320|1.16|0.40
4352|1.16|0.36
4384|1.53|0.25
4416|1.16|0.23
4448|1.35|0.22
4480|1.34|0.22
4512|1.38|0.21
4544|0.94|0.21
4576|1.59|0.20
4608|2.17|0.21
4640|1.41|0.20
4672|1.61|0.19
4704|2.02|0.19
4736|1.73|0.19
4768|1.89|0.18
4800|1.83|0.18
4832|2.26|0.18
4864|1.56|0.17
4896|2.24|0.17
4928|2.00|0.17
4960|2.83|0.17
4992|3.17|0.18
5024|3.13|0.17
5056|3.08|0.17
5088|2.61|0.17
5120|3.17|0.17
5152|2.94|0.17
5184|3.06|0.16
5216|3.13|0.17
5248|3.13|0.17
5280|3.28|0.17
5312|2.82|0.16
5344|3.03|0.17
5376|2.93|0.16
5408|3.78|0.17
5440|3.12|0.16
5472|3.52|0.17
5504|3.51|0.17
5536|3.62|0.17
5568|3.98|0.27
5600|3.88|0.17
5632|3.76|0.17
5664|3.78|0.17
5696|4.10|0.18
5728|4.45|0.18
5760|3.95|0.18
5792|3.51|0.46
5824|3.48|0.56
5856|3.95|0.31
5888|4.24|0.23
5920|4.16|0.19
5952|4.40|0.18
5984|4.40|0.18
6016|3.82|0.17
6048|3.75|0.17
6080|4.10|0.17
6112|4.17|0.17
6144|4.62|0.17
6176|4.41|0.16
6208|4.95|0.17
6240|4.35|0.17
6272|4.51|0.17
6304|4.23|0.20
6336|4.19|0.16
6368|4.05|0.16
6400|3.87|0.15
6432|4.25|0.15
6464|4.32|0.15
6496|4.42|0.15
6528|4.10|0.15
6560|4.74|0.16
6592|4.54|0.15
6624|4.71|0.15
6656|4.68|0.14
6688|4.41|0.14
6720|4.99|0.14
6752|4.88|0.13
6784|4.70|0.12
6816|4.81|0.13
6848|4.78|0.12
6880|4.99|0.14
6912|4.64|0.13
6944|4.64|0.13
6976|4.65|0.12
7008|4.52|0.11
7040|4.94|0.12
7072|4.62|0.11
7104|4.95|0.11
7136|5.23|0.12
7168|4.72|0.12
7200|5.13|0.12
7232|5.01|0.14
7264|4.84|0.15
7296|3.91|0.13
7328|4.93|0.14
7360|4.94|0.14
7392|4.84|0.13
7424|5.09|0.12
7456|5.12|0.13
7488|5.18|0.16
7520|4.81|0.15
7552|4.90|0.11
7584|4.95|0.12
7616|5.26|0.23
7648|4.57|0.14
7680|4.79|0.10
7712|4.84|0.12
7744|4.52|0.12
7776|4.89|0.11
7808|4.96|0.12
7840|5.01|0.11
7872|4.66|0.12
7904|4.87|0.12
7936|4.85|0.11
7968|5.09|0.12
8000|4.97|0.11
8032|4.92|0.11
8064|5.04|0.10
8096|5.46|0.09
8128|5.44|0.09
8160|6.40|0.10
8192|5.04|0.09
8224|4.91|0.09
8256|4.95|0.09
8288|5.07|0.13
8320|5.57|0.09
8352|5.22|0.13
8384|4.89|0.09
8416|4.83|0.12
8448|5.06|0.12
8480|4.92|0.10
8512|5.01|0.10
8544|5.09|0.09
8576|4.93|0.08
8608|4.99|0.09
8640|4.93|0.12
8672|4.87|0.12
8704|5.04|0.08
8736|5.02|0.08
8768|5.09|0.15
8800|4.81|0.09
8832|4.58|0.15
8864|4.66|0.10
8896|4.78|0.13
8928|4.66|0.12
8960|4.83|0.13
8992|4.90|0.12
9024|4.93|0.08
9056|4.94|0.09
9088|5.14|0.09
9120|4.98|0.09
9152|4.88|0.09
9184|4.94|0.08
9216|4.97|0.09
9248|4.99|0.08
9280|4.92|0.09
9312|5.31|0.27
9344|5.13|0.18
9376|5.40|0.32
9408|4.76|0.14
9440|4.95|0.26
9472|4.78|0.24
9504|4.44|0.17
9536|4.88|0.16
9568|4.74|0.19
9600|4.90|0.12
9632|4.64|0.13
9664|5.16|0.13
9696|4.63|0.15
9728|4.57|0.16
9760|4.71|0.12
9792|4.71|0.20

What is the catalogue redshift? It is 0.24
